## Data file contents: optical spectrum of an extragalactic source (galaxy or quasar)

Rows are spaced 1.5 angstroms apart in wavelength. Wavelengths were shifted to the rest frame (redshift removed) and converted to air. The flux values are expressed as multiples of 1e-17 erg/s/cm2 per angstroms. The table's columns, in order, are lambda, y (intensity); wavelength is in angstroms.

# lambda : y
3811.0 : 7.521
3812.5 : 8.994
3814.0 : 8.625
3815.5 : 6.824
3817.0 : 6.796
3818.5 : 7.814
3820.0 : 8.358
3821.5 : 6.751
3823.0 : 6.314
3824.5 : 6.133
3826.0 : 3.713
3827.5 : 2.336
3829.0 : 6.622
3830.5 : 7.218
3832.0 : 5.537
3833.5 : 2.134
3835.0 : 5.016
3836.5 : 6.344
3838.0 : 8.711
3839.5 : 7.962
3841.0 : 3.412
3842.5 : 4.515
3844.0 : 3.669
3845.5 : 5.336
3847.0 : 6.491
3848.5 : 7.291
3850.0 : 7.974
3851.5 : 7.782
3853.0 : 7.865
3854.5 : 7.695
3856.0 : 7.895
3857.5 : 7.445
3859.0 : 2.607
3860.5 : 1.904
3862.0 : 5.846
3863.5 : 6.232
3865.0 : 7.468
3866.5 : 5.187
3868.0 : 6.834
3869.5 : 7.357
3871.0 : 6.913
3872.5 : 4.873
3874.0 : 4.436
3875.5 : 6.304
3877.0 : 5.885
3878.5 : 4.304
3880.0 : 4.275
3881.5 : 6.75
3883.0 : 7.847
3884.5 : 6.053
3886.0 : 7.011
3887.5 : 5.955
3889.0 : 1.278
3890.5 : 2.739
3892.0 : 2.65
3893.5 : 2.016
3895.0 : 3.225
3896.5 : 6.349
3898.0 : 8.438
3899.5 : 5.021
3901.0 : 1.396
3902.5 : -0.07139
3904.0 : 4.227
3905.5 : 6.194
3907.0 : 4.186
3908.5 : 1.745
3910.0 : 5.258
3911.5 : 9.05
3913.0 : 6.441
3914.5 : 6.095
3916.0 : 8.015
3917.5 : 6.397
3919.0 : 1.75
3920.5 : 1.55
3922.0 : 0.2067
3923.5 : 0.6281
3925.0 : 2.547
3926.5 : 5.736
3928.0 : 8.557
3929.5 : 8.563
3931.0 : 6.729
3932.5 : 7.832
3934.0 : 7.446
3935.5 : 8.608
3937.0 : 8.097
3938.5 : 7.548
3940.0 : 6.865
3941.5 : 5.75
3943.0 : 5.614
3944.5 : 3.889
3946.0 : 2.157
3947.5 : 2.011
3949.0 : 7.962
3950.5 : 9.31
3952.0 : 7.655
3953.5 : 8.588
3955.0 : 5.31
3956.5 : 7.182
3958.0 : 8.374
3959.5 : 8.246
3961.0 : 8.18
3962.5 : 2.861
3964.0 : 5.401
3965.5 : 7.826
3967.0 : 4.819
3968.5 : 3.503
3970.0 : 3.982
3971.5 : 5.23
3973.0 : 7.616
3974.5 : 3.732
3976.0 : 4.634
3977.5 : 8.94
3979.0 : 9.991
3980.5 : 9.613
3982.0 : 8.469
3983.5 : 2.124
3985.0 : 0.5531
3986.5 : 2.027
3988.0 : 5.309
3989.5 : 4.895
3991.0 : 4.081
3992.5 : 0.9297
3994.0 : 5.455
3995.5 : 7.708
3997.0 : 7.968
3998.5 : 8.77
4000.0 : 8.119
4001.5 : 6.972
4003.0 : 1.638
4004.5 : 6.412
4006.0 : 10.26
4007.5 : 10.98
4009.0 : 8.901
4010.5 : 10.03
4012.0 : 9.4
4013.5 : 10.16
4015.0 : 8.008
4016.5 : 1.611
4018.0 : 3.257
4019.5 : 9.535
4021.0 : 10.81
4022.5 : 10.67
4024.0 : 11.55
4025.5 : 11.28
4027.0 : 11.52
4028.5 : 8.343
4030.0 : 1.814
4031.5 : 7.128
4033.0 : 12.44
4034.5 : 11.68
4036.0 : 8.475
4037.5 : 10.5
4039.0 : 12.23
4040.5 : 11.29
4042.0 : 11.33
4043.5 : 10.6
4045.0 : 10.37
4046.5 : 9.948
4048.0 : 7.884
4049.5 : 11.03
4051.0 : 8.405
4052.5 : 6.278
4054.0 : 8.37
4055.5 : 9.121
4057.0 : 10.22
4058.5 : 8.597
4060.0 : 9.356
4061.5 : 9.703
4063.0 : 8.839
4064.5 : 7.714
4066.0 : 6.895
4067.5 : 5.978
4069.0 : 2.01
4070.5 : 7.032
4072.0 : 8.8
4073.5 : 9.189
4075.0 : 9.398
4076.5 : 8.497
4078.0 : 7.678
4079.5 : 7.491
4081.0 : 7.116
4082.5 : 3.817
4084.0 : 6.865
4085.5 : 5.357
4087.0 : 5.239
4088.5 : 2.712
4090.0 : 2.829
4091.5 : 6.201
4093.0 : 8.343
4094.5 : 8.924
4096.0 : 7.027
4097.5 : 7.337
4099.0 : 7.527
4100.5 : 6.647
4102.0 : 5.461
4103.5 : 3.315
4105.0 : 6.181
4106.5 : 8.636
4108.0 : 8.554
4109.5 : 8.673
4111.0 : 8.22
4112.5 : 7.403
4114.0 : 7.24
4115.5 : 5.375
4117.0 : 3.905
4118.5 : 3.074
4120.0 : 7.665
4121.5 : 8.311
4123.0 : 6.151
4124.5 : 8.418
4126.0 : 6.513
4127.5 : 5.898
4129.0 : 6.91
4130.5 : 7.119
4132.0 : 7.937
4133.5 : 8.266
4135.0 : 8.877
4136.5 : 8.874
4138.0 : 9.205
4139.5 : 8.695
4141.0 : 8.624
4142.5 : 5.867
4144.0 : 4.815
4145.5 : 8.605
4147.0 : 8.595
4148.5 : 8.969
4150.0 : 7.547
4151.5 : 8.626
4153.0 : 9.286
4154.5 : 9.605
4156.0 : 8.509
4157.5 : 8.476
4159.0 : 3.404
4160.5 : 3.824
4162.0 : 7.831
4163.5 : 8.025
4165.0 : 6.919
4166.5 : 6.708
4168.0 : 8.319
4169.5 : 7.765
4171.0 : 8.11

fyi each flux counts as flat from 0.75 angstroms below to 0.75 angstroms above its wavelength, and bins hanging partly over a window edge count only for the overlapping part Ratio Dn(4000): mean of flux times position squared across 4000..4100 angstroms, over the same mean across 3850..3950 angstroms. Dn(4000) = 1.63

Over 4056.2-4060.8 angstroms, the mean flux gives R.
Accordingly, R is 9.39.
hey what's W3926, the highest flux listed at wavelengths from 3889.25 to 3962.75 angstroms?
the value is 9.31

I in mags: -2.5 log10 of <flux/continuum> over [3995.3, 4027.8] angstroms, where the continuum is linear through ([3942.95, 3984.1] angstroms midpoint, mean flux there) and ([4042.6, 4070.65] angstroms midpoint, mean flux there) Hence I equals -0.15 mag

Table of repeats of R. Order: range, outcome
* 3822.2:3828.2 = 4.66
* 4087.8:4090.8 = 2.83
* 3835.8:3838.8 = 7.55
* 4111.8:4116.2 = 6.68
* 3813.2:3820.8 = 7.69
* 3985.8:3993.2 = 3.47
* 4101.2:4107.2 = 5.88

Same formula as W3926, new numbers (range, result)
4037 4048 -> 12.23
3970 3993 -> 9.991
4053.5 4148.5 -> 10.22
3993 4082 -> 12.44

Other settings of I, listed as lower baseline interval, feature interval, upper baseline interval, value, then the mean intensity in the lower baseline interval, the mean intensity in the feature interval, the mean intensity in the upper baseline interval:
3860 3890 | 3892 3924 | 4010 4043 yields 0.462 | 5.64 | 4.19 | 9.23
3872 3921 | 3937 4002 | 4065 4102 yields -0.092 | 4.79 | 5.98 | 6.61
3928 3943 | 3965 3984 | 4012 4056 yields 0.292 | 7.45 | 6.22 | 9.16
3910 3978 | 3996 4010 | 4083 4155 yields -0.232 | 5.92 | 7.82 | 7.07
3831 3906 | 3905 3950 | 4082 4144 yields 0.055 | 5.41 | 5.46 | 6.77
